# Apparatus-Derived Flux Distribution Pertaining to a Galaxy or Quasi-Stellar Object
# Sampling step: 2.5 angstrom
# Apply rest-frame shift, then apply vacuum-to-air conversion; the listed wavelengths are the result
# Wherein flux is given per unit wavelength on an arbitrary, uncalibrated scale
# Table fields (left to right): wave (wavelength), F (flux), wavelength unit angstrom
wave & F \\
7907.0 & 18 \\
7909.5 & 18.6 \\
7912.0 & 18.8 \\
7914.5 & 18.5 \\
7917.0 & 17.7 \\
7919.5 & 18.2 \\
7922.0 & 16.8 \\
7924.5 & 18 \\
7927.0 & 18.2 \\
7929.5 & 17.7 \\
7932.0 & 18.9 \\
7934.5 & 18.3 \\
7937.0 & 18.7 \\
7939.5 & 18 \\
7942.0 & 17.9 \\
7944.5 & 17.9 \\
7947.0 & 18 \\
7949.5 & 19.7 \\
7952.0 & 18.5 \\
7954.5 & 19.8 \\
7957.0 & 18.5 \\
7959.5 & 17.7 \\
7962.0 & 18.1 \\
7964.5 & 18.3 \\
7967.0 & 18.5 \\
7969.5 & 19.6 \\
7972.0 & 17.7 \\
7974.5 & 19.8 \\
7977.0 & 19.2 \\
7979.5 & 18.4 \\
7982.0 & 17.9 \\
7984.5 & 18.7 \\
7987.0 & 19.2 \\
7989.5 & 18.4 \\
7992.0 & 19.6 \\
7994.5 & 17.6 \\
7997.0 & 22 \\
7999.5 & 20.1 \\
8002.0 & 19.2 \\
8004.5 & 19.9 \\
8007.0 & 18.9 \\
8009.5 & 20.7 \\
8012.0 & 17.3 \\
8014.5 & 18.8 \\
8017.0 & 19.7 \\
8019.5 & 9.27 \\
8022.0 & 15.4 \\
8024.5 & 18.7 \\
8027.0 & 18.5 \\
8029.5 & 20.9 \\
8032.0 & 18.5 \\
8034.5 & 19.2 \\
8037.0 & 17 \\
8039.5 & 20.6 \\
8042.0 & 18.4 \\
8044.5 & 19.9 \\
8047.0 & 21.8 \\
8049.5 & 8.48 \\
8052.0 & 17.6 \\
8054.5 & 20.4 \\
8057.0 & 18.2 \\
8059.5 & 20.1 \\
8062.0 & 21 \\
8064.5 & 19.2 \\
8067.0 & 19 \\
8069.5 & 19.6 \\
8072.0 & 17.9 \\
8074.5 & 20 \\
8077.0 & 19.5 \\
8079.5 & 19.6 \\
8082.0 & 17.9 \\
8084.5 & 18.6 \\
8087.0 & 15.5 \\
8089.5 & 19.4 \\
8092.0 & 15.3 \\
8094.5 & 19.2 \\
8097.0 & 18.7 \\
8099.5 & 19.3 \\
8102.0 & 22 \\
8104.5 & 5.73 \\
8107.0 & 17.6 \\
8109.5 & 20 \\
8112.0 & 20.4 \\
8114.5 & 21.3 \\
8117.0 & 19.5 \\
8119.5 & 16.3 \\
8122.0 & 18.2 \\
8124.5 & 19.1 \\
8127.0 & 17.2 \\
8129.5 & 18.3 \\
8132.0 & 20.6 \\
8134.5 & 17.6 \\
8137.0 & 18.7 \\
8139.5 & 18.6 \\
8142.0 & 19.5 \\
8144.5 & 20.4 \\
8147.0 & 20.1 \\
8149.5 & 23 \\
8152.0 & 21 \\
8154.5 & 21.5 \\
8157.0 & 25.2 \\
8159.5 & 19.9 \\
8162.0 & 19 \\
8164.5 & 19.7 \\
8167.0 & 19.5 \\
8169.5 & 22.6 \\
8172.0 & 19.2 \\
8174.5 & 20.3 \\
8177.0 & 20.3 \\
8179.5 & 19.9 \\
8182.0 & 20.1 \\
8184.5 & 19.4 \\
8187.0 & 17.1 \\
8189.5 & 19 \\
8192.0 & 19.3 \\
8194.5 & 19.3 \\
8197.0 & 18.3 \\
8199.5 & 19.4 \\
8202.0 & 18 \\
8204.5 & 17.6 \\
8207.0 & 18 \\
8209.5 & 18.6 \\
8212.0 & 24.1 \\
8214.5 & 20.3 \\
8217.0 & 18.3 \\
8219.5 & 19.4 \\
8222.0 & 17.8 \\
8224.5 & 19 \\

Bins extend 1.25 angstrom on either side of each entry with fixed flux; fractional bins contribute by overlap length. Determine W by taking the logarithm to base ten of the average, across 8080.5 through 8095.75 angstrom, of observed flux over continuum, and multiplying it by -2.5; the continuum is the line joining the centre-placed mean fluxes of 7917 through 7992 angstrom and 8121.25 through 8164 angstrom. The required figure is 0.10 mag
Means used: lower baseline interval 18.4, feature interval 17.7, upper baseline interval 19.9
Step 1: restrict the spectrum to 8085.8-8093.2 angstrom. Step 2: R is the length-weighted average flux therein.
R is 16.8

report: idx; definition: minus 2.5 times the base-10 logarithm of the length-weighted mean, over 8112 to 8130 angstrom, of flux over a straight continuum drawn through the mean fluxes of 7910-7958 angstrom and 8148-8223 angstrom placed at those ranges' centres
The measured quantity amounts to 0.04 mag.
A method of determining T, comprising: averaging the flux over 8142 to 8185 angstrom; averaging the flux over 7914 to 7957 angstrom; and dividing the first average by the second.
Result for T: 1.13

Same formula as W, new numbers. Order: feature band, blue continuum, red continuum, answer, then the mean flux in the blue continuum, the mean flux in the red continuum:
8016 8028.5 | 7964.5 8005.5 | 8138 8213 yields 0.18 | 19.1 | 19.9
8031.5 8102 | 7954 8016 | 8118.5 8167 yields 0.04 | 18.9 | 19.7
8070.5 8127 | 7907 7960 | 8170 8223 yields 0.04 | 18.3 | 19.3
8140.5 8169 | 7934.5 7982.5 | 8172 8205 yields -0.10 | 18.5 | 19.1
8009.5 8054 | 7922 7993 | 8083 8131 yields 0.03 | 18.5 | 18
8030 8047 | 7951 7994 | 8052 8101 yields -0.03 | 18.7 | 18.8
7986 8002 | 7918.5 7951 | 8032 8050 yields -0.07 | 18.2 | 18.3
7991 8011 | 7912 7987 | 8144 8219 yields -0.06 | 18.4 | 19.9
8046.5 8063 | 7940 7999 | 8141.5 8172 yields 0.10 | 18.7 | 20.9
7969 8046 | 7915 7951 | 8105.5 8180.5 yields 0.00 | 18.2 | 19.8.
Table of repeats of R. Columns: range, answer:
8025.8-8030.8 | 19.7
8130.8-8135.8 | 19.1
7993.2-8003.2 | 19.7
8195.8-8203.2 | 18.6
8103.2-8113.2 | 15.9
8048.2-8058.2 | 16.2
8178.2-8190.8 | 19.1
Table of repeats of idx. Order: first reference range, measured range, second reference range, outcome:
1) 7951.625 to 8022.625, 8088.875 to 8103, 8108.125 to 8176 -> 0.03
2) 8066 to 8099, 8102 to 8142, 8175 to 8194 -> 0.04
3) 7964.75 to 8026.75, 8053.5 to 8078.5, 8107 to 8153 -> -0.03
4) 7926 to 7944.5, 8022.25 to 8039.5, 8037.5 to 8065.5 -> -0.01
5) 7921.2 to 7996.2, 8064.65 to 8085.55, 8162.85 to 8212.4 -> 0.00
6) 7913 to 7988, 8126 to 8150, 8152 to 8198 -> 0.02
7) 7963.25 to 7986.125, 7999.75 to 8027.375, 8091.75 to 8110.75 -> 0.02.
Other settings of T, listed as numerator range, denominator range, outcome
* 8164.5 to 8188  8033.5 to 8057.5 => 1.09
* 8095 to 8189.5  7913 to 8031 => 1.05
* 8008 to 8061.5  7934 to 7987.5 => 0.98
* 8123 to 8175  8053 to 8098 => 1.06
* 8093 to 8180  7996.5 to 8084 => 1.04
